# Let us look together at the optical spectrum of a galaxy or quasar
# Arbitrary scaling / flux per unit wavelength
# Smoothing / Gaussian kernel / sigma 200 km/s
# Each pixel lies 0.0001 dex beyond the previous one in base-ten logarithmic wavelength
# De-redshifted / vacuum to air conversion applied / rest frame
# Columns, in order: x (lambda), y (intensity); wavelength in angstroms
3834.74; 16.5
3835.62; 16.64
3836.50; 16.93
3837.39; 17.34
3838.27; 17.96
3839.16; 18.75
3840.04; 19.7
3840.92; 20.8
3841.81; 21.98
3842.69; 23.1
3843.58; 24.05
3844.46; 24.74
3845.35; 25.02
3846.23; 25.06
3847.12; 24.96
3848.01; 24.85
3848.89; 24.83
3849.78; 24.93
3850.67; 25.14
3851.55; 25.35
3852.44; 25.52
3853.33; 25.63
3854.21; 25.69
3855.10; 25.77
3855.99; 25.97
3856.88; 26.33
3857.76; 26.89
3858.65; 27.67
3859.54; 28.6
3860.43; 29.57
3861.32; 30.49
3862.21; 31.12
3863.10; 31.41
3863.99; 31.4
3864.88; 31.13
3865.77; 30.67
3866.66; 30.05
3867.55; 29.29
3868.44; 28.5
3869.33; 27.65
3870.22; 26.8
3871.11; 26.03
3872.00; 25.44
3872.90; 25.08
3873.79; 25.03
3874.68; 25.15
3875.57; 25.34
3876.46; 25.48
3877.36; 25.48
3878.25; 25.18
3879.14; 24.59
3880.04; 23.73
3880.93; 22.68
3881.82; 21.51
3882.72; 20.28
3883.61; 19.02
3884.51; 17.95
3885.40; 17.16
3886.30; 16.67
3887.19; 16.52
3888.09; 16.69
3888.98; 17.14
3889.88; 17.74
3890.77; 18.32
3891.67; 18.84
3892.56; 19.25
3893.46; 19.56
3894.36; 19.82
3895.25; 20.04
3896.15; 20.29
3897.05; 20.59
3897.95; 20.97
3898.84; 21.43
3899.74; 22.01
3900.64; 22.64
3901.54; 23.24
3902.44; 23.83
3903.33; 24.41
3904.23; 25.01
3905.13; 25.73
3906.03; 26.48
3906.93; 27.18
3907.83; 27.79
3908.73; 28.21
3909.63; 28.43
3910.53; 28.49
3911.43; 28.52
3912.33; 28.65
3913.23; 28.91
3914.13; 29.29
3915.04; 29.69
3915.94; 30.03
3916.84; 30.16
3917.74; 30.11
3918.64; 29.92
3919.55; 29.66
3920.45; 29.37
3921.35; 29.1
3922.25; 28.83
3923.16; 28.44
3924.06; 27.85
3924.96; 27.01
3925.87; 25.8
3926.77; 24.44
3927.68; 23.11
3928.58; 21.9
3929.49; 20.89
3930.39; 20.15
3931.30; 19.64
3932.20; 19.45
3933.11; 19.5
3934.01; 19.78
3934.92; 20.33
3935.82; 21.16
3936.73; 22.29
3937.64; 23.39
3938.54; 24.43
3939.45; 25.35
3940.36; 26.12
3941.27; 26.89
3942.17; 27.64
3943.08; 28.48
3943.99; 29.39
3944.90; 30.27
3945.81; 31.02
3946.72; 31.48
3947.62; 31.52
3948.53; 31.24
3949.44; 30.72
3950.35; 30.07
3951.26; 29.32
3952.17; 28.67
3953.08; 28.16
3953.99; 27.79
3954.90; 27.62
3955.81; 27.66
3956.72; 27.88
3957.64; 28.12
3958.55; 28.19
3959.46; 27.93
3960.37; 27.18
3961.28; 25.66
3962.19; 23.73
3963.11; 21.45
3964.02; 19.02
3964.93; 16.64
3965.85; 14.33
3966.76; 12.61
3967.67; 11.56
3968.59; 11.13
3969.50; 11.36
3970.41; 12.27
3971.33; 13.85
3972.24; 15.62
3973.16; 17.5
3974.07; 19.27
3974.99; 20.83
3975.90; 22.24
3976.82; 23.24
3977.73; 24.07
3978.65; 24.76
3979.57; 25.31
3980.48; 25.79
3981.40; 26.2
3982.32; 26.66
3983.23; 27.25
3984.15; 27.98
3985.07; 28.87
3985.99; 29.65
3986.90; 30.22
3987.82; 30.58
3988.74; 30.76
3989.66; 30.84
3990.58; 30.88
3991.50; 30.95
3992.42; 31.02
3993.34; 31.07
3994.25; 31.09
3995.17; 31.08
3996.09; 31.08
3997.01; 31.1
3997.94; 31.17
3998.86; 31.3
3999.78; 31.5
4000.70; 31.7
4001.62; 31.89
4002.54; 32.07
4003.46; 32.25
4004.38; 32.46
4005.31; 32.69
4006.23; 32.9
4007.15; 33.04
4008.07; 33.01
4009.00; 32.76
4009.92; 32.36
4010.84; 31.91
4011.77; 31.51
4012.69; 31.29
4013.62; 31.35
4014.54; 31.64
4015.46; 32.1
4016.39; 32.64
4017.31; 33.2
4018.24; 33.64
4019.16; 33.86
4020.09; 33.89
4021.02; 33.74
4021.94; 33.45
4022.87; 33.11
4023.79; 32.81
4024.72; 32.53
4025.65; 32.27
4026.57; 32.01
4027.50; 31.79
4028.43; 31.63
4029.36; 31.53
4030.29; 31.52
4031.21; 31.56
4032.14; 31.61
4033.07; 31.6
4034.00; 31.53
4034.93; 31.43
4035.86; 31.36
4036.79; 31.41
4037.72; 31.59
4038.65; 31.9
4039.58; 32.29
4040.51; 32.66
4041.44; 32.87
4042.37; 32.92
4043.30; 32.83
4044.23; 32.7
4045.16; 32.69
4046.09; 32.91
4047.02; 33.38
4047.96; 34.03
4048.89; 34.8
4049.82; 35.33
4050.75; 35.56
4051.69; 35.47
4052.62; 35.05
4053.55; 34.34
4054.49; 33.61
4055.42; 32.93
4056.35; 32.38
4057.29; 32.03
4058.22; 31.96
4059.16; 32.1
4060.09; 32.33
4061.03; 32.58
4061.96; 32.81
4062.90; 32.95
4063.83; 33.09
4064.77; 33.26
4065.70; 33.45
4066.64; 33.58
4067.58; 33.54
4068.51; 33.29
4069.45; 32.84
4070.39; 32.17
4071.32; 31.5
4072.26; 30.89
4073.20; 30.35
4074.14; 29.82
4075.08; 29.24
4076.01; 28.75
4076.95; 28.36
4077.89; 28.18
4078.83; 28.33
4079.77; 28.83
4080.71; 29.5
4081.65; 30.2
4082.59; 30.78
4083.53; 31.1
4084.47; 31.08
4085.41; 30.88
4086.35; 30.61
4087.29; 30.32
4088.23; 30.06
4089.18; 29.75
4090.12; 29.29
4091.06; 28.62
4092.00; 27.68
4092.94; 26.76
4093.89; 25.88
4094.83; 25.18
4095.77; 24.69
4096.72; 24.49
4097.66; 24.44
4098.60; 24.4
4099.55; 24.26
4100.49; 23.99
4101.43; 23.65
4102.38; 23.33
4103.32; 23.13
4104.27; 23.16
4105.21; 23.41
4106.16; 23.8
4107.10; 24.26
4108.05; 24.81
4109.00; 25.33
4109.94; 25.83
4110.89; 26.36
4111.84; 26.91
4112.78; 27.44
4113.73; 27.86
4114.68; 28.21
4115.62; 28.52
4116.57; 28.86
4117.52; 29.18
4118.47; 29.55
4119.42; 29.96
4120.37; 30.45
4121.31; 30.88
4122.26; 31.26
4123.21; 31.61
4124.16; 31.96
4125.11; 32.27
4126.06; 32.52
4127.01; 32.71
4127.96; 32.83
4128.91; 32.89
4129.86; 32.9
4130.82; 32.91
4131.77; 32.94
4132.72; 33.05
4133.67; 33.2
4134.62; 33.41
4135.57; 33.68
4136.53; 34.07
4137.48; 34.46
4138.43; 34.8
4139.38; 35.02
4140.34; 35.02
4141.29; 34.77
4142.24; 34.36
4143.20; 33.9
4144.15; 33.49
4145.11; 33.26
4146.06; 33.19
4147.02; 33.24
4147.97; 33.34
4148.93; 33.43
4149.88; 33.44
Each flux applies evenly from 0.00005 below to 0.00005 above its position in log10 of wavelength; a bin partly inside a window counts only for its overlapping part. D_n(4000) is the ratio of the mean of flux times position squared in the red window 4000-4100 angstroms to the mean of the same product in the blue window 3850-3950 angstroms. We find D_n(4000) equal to 1.34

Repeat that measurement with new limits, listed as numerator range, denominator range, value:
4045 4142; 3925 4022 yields 1.20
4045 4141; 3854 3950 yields 1.32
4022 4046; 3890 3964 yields 1.32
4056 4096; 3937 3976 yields 1.36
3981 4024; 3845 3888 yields 1.33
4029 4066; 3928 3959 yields 1.33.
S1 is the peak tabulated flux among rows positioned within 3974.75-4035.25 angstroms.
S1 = 33.89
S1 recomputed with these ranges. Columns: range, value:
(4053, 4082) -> 34.34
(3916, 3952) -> 31.52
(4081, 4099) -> 31.1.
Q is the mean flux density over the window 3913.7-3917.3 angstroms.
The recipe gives 29.8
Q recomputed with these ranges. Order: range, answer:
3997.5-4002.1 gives 31.6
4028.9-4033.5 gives 31.6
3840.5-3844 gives 22.4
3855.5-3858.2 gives 26.4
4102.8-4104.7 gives 23.1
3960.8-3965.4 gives 21.3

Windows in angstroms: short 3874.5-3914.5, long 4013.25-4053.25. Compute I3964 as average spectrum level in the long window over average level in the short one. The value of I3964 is 1.44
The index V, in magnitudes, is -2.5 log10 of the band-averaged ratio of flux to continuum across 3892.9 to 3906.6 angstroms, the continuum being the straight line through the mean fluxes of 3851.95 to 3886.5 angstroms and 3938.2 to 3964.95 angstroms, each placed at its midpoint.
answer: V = 0.18 mag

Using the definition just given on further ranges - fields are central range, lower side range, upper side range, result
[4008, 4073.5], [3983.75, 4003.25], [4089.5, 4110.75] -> -0.16 mag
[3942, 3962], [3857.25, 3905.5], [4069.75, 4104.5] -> -0.15 mag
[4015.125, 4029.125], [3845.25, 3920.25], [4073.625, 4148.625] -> -0.18 mag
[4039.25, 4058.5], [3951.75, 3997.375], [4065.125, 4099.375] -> -0.20 mag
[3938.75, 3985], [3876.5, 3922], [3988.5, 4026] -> 0.18 mag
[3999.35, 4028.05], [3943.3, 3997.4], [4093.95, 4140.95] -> -0.22 mag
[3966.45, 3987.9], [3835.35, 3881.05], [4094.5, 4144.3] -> 0.25 mag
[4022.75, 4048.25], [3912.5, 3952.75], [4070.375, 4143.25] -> -0.14 mag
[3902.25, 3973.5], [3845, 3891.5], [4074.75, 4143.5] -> 0.05 mag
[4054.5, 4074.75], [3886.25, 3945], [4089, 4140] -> -0.17 mag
